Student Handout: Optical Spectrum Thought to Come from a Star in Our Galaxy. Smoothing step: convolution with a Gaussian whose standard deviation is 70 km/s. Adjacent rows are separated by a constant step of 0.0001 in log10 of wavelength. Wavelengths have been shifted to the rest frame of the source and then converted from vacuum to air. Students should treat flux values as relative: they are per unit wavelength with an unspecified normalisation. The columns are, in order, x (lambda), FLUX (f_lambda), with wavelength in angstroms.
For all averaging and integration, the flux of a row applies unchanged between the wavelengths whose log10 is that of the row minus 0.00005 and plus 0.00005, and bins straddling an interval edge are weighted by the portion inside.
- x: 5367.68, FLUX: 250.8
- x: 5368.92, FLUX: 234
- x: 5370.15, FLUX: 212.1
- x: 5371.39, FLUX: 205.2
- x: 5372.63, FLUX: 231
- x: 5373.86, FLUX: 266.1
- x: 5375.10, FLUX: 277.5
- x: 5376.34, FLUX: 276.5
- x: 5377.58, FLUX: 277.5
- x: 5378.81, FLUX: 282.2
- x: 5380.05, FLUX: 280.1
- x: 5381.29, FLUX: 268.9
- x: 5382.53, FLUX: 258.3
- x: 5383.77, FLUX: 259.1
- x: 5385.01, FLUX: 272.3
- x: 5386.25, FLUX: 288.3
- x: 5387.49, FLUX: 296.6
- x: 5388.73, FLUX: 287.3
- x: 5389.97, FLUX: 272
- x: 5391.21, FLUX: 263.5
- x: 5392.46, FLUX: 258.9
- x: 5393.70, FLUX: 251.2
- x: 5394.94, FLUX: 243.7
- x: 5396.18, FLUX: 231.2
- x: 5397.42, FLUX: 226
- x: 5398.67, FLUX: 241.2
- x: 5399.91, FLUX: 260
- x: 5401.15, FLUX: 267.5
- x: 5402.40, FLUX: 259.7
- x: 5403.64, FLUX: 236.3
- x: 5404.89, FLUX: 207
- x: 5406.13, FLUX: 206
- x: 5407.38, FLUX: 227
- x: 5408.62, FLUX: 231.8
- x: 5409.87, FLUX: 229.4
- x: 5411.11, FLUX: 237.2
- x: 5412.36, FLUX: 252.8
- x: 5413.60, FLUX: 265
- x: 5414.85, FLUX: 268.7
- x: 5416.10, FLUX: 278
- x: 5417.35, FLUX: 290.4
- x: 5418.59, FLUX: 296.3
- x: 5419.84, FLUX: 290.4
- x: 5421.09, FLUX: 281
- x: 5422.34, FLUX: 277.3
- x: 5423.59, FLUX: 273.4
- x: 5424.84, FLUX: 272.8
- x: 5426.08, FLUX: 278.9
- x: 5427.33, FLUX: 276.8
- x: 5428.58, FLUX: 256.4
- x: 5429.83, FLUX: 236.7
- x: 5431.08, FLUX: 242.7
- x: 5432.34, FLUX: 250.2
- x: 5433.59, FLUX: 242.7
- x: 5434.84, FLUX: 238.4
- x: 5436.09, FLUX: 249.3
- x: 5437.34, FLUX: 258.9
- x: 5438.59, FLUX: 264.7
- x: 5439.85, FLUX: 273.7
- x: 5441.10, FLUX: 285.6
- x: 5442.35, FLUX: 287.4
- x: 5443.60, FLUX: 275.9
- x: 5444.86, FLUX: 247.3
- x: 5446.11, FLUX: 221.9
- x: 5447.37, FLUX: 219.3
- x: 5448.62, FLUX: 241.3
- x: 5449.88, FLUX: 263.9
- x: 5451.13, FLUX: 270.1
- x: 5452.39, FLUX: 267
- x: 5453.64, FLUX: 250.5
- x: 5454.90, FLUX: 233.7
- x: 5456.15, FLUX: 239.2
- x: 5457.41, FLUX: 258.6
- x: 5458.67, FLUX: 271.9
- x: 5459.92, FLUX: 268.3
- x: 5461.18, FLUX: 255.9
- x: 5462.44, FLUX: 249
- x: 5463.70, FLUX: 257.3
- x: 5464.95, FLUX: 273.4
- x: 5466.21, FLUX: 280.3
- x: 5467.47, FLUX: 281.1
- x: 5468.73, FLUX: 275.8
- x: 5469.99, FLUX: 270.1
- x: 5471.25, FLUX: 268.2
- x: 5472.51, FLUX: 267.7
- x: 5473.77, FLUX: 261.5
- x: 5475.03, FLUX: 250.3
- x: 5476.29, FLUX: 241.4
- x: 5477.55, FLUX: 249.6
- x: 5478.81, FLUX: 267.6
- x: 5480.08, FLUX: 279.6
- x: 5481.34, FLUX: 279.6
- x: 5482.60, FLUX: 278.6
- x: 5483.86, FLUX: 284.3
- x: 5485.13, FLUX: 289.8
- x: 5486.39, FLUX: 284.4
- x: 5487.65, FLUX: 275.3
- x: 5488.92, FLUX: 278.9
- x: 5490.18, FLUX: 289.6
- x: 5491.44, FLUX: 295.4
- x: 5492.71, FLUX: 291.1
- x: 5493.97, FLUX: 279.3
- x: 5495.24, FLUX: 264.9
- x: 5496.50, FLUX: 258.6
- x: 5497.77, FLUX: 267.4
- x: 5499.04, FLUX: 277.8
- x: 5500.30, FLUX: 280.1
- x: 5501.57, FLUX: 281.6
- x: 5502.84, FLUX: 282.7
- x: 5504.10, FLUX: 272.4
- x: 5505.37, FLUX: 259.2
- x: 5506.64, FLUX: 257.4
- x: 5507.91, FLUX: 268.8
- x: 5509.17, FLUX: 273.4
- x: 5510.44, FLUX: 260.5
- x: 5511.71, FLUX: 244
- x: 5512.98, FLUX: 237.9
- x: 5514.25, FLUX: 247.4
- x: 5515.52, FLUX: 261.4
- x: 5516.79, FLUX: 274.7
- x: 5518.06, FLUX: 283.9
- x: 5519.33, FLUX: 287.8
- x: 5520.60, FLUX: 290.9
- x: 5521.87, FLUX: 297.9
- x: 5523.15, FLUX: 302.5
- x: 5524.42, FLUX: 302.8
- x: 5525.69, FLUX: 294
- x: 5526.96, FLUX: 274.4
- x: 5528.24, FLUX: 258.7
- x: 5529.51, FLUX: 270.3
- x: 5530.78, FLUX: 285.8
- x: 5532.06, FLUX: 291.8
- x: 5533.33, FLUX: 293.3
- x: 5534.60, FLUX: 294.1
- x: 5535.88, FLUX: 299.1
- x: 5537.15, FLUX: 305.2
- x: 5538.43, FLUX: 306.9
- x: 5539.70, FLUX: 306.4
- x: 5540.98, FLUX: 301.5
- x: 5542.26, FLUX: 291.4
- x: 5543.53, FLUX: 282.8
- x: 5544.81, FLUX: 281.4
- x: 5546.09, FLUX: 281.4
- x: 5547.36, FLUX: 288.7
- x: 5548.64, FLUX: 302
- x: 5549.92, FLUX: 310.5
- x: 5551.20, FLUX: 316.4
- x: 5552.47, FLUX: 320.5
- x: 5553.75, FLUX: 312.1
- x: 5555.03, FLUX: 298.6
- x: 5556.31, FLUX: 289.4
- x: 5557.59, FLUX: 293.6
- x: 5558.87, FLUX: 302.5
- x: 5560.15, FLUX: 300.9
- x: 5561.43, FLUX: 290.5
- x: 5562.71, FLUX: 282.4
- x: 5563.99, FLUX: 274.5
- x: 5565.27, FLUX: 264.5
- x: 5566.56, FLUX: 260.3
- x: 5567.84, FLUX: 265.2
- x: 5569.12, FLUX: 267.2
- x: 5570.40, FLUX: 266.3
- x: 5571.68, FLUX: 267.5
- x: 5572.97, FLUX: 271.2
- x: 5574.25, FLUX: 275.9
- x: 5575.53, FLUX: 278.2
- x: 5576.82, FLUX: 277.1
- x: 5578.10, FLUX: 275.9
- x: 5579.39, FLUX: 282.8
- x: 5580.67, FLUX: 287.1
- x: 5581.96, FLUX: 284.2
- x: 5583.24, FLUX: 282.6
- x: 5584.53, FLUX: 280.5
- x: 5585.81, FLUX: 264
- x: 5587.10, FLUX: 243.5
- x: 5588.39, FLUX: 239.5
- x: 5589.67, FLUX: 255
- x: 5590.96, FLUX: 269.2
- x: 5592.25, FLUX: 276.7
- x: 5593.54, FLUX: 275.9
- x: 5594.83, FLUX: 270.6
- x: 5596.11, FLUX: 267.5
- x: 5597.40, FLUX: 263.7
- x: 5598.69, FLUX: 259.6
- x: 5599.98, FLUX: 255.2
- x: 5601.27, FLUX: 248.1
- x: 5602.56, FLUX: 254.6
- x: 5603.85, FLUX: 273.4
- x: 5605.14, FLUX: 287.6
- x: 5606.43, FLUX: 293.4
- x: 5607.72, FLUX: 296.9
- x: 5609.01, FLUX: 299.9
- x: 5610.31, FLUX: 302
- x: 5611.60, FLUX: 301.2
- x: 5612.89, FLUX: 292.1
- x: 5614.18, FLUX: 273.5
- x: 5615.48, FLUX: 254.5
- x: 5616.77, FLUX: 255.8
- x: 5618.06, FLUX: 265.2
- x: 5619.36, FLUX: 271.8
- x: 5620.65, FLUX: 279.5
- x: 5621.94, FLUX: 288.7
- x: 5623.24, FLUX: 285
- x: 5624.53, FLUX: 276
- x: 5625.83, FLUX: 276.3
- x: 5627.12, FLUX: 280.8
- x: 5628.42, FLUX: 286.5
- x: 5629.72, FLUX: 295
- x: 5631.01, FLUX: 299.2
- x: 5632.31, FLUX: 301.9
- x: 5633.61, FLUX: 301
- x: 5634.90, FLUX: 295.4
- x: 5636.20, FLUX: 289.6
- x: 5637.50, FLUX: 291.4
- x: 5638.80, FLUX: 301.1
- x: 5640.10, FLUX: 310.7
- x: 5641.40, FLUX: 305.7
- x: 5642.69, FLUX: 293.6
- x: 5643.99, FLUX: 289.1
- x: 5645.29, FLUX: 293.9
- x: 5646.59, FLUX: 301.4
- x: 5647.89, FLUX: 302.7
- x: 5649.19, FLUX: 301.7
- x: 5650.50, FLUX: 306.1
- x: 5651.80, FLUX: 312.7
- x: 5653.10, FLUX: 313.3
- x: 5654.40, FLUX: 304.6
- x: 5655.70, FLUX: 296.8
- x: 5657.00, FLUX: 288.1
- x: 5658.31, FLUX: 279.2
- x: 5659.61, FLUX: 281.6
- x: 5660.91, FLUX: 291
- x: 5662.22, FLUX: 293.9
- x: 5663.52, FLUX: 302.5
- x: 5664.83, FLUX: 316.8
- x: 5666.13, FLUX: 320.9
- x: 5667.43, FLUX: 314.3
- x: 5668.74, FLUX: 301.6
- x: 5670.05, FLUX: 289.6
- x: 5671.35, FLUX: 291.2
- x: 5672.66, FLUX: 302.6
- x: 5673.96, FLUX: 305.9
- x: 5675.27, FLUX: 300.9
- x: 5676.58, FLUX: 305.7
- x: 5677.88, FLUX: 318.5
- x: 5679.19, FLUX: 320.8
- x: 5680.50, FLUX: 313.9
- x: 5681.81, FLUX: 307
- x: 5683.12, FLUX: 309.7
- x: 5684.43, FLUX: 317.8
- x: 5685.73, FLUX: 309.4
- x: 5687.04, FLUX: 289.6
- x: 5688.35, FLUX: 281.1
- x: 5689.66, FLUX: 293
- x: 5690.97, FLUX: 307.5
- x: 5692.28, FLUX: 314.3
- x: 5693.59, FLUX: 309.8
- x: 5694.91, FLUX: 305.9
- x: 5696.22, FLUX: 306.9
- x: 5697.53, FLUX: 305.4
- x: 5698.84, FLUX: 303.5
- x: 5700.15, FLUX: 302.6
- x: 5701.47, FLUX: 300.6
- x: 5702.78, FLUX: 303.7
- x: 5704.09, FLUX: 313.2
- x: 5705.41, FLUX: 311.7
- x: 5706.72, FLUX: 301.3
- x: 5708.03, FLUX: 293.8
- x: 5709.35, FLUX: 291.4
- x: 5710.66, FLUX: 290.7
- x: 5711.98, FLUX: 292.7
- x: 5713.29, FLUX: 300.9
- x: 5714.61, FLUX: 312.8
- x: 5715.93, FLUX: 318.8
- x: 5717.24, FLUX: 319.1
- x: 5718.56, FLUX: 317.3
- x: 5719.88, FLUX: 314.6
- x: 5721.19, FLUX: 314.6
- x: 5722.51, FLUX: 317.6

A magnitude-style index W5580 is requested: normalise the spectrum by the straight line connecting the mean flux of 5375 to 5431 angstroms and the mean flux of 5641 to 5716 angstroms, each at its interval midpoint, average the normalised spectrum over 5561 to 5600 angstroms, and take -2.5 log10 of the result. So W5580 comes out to 0.07 mag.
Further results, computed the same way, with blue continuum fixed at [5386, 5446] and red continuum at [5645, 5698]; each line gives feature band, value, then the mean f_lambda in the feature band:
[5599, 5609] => 0.07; 274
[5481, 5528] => -0.01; 276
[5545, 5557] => -0.07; 301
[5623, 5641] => 0.01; 292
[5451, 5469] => 0.02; 262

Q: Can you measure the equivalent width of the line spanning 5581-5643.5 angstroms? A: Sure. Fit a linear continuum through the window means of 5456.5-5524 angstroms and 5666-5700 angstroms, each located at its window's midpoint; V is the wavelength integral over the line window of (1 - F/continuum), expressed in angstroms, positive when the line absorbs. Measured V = 2.9 angstroms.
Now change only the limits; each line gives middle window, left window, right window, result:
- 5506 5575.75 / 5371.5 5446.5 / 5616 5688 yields -0.94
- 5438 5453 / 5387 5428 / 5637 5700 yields 0.29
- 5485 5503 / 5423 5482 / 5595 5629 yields -1.02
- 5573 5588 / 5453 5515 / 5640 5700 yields 0.58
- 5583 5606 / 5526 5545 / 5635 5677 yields 2.33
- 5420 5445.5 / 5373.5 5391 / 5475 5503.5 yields 1.09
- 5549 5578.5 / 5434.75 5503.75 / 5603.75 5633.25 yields -0.80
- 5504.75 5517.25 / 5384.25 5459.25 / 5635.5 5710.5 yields 0.69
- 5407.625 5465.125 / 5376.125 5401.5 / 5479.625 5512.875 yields 2.05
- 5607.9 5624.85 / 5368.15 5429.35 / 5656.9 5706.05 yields 0.71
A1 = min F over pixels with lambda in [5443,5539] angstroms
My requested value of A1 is 219.3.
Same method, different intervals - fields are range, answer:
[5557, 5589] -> 239.5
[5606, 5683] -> 254.5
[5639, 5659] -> 279.2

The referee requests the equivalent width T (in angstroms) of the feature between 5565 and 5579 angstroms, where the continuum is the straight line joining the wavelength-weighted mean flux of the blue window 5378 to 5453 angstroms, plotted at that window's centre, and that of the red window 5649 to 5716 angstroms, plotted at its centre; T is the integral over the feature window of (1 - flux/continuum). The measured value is 0.7 angstroms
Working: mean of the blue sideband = 259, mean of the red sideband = 303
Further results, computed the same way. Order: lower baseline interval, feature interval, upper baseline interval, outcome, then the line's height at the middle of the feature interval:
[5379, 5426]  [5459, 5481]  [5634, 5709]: 0.5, 271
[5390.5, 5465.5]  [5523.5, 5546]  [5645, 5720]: -1.2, 276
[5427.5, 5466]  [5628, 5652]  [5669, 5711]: -0.4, 294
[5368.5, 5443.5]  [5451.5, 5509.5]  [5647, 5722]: 0.3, 271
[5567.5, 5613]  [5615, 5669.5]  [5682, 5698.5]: -0.7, 290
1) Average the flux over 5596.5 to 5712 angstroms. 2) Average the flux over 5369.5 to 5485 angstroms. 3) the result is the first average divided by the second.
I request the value 1.13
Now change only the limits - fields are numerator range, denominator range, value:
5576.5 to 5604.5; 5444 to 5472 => 1.04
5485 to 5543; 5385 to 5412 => 1.12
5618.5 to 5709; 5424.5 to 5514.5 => 1.13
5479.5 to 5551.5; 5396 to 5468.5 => 1.10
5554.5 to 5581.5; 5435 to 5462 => 1.09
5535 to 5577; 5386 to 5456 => 1.12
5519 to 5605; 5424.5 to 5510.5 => 1.06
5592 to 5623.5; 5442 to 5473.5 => 1.06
